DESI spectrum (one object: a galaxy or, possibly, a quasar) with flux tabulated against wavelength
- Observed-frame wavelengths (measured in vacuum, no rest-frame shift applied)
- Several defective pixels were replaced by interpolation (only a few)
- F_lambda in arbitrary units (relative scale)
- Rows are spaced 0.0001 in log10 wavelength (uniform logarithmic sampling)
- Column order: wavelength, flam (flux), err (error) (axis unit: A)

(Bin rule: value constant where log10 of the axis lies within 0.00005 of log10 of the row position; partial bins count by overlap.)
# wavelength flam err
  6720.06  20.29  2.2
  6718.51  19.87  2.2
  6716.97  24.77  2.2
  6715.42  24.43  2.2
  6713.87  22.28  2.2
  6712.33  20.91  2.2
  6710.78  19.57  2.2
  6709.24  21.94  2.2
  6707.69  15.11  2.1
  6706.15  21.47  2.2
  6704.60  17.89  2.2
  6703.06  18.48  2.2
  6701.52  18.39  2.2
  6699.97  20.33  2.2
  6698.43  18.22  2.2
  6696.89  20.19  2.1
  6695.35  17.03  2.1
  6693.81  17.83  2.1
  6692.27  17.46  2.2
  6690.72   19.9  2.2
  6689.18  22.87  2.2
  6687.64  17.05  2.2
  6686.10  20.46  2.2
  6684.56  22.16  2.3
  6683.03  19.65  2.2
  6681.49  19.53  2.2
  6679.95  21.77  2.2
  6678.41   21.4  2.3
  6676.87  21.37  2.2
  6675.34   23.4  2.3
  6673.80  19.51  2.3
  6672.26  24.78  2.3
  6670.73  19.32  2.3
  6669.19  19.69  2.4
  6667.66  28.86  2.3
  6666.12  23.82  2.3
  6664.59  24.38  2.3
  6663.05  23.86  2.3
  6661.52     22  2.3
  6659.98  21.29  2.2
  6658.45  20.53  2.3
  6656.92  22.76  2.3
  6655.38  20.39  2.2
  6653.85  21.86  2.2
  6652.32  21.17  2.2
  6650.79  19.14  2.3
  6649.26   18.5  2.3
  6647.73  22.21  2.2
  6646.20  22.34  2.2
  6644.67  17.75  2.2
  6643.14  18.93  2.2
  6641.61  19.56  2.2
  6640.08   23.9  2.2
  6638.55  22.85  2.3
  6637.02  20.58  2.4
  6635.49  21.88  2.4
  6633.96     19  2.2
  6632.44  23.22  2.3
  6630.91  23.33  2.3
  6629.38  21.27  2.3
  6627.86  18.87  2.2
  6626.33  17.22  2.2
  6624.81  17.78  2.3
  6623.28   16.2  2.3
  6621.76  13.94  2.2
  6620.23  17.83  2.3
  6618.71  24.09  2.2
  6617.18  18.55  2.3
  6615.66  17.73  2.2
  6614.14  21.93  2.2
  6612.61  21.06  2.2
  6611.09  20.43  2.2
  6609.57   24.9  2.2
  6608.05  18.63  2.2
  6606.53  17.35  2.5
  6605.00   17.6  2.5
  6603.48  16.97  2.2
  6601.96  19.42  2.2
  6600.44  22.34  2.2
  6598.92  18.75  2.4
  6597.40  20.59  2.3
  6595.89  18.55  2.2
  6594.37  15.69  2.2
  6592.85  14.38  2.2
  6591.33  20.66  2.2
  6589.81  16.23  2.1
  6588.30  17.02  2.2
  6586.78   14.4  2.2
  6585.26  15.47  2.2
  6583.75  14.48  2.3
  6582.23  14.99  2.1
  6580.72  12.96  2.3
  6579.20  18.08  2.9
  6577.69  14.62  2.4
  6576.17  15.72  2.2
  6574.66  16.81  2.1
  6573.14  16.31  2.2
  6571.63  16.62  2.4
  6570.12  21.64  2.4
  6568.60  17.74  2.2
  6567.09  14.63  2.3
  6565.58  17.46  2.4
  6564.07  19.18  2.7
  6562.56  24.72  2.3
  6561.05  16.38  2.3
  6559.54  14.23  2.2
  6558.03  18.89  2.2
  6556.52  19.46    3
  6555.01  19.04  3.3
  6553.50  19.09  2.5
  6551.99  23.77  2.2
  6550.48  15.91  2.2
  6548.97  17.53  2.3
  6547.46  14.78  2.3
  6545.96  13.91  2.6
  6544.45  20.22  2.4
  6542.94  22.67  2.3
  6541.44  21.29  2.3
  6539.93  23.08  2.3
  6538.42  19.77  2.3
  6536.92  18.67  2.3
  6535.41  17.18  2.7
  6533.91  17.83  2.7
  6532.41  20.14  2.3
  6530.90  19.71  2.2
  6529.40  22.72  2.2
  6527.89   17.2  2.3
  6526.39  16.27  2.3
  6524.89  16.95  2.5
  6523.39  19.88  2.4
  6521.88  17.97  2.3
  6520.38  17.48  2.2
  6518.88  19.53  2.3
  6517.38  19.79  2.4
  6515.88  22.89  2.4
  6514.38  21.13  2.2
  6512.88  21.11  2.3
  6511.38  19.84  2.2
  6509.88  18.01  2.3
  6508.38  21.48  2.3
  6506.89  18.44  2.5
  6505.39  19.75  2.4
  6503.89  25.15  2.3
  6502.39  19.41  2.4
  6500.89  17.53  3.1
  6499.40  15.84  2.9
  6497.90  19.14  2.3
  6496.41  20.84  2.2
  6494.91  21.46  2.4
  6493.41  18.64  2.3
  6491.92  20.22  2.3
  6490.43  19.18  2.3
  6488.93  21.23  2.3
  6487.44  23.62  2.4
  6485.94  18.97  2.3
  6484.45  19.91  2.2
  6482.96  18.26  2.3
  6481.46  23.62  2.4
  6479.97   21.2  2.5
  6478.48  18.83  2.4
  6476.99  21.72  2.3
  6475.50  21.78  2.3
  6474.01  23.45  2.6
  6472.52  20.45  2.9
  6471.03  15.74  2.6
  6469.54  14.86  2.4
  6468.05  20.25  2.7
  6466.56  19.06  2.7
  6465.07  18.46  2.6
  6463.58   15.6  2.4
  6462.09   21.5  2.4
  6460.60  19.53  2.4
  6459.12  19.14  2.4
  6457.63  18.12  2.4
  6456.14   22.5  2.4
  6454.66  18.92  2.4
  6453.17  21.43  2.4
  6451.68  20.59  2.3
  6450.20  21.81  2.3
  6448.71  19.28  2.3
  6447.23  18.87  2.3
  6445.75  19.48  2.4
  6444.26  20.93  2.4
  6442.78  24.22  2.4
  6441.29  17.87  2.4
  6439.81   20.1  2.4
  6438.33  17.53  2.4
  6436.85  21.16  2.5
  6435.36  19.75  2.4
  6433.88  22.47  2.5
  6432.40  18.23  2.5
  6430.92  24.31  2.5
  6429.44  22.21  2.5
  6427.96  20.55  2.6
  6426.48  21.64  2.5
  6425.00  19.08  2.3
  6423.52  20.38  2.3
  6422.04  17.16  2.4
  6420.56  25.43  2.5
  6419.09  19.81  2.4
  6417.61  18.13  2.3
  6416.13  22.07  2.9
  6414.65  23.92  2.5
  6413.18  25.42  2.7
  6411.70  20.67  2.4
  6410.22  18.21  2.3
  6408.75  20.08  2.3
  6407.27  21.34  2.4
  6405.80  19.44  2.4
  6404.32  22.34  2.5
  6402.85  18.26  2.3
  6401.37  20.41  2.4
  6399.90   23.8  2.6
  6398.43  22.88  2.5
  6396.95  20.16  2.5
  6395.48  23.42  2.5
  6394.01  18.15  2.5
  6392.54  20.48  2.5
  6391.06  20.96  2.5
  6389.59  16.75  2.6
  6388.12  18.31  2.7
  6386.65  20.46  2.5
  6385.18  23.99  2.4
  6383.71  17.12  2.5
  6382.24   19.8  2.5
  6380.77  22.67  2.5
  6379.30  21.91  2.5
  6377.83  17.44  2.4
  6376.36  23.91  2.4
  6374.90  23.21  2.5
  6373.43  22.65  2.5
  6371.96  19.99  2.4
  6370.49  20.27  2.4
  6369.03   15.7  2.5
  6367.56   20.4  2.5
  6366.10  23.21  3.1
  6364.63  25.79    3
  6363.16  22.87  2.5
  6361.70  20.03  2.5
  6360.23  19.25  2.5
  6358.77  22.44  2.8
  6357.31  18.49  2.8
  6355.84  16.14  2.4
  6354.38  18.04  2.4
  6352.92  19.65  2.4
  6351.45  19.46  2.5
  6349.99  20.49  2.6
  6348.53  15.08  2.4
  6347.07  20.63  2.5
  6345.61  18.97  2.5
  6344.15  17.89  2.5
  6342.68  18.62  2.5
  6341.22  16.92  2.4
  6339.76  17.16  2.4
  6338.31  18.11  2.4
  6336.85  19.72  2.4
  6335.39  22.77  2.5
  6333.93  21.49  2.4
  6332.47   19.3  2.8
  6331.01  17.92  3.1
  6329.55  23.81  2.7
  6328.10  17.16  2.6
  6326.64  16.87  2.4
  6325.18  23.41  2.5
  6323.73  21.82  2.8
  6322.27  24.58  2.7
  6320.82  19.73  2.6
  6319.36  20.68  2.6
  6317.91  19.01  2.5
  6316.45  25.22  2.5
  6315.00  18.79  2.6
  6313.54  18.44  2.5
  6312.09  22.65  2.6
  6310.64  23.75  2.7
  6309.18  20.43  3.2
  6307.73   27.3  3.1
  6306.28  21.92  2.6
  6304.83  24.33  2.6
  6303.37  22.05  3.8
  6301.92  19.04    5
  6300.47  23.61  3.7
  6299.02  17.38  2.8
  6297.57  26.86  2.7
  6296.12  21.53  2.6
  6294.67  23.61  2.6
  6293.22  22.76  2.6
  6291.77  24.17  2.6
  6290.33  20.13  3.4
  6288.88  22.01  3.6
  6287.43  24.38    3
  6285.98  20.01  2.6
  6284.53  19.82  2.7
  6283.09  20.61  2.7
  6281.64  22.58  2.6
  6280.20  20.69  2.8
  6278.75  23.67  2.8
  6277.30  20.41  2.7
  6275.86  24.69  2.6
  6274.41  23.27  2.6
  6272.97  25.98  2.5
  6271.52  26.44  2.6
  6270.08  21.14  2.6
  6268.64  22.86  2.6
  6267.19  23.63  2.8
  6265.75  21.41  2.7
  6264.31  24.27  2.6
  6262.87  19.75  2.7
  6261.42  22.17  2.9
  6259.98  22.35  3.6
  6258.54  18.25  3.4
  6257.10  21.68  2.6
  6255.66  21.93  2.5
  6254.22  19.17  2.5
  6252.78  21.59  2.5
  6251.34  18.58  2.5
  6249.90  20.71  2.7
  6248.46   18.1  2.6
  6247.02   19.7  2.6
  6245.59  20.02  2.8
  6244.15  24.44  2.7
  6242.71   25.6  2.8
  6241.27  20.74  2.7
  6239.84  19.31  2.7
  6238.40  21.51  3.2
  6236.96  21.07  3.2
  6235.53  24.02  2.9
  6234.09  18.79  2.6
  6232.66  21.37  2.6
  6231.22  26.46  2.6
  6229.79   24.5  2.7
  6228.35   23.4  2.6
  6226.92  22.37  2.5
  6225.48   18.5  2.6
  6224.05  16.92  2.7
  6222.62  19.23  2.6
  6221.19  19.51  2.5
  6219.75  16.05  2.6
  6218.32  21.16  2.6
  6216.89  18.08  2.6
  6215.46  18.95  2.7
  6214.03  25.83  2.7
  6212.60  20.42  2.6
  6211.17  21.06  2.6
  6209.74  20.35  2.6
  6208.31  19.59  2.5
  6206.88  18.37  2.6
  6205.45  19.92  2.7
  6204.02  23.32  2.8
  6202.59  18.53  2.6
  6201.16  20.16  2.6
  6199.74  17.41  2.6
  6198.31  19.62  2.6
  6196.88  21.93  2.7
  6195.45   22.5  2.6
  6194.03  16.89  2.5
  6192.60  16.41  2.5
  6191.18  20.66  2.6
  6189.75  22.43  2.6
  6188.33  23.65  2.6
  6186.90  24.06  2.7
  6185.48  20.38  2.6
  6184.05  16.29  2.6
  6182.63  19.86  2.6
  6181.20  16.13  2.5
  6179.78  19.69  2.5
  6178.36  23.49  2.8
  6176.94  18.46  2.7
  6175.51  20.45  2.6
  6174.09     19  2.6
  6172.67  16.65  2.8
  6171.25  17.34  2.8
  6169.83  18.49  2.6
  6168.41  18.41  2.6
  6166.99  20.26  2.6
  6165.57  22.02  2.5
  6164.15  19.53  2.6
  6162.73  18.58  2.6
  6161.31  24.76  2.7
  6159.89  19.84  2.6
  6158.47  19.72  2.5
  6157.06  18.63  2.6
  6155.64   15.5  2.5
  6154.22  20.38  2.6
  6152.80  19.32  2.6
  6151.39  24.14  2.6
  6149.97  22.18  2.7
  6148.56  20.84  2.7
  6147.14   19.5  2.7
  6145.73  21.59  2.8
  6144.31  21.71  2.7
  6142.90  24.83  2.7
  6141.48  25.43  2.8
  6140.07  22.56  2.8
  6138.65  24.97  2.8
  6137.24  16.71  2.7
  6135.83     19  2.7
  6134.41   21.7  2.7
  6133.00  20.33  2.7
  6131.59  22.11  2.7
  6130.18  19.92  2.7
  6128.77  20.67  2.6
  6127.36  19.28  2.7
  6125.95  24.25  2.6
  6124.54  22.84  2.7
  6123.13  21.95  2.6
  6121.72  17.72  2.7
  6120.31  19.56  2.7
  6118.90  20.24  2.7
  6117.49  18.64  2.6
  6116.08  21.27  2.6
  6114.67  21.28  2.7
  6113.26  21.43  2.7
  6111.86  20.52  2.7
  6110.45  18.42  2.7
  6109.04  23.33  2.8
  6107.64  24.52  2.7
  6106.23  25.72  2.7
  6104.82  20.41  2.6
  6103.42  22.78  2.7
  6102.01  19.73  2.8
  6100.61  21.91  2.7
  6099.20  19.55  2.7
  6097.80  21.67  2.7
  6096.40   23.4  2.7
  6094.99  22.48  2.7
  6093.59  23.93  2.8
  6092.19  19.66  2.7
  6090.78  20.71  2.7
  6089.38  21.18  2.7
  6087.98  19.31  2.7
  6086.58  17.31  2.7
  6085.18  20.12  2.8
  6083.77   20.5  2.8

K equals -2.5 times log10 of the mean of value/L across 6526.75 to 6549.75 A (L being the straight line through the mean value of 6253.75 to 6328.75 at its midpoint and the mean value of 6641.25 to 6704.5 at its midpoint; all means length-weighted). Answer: 0.11 mag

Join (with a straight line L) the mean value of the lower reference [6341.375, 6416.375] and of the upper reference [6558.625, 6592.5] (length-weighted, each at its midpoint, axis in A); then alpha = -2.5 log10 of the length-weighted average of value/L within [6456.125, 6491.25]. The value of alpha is -0.06 mag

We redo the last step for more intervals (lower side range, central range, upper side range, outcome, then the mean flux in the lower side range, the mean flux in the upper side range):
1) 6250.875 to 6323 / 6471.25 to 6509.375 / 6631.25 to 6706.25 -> 0.06 mag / 22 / 20.8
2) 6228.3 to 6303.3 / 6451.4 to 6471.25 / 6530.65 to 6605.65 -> 0.02 mag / 22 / 17.9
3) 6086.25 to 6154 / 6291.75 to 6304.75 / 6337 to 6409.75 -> -0.09 mag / 21.3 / 20.1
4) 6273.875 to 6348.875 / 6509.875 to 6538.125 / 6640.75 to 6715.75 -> 0.09 mag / 21.1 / 20.7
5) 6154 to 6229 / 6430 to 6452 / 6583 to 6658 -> -0.05 mag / 19.8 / 19.4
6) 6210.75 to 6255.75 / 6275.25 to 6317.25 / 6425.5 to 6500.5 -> -0.08 mag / 20.9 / 20.1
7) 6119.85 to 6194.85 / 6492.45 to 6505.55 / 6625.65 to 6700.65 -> 0.05 mag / 20.4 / 20.9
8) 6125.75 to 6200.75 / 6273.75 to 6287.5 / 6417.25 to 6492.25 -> -0.08 mag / 20.4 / 20.2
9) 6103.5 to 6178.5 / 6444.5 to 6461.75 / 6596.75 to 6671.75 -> 0.03 mag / 20.8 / 20.6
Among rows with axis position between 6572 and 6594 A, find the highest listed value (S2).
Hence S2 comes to 20.66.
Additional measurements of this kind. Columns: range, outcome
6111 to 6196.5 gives 25.43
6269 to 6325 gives 27.3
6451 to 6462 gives 22.5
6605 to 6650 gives 24.9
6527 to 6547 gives 23.08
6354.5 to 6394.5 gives 25.79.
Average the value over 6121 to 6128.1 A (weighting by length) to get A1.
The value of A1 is 21.2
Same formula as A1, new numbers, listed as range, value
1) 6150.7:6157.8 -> 19.6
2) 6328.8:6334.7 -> 20.6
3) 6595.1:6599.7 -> 19.3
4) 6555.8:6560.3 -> 17.5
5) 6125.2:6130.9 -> 21.1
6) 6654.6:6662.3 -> 21.4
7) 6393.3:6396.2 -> 20.8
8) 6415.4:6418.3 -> 20.1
